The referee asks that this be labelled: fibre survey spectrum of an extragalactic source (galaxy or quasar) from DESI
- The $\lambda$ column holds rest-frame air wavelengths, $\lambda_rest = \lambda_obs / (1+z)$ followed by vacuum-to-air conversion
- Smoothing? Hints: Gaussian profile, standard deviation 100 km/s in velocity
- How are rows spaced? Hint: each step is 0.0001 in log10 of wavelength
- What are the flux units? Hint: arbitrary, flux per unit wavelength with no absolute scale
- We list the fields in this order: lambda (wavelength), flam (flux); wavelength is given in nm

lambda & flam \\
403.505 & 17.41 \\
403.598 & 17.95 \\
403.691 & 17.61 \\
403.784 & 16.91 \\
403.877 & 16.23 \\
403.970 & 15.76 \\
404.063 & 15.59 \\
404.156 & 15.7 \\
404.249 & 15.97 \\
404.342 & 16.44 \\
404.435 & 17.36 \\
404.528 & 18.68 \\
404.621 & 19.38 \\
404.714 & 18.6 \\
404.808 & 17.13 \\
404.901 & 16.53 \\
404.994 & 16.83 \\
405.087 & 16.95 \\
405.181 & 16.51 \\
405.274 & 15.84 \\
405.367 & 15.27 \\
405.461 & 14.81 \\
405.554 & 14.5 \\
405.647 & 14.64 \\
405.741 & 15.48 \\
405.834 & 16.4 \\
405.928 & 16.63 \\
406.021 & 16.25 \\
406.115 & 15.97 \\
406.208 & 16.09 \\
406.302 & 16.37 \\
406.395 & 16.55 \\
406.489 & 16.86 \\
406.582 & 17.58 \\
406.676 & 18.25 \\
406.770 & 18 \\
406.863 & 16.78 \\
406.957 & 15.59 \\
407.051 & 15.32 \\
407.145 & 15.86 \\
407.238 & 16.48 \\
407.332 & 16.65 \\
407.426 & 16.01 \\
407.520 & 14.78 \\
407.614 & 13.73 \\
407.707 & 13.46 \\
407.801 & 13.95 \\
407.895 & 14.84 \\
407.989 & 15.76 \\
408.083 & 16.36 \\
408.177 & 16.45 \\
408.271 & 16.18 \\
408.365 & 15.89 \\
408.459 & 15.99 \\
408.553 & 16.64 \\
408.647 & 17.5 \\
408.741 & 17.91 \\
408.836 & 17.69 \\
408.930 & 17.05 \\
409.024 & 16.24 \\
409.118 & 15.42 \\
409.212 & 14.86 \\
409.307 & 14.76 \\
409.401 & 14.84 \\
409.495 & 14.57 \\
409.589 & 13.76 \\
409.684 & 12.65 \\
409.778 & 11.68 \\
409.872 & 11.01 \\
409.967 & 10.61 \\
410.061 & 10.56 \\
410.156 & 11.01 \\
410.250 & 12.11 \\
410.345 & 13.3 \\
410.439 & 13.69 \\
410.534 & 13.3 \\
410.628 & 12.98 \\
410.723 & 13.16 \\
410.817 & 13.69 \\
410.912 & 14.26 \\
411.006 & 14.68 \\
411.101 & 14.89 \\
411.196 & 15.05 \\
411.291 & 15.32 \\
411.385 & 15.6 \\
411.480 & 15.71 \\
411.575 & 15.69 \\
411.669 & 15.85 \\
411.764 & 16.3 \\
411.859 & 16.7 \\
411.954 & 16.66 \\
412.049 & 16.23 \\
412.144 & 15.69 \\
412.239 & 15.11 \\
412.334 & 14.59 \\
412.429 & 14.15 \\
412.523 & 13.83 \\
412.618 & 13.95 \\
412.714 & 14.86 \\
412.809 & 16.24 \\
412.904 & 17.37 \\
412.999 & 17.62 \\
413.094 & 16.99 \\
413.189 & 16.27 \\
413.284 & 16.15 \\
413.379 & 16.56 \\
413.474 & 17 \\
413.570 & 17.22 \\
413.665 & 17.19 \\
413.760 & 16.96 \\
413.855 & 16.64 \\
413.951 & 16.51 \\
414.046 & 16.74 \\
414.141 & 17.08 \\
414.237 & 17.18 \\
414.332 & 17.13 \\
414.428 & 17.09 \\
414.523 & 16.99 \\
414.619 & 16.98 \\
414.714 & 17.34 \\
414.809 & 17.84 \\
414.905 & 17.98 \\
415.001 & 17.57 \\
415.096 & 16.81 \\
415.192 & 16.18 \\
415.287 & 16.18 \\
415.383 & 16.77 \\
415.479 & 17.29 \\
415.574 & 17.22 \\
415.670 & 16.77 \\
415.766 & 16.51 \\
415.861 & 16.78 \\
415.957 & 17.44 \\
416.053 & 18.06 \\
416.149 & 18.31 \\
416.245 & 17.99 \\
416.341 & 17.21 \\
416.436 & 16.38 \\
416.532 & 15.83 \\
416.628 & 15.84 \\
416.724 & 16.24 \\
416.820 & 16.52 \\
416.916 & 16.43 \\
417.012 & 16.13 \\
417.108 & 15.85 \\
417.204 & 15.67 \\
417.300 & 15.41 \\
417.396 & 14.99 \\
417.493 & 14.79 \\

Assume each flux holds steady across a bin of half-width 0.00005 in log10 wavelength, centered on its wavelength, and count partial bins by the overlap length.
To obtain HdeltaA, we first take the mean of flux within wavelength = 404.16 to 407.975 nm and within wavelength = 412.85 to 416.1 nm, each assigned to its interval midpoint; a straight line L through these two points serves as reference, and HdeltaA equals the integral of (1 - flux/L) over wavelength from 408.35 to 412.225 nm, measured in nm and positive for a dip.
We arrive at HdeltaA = 0.46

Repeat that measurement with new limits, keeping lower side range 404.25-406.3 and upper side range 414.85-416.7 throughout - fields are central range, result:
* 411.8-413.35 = 0.10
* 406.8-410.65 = 0.44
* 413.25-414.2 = 0.00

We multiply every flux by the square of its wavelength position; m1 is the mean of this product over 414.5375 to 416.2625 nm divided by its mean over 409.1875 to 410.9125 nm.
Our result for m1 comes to 1.37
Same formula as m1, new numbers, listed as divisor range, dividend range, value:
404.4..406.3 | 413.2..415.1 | 1.08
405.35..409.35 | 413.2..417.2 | 1.10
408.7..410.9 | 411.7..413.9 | 1.19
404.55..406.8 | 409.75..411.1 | 0.78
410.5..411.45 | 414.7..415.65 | 1.22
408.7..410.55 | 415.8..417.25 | 1.25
